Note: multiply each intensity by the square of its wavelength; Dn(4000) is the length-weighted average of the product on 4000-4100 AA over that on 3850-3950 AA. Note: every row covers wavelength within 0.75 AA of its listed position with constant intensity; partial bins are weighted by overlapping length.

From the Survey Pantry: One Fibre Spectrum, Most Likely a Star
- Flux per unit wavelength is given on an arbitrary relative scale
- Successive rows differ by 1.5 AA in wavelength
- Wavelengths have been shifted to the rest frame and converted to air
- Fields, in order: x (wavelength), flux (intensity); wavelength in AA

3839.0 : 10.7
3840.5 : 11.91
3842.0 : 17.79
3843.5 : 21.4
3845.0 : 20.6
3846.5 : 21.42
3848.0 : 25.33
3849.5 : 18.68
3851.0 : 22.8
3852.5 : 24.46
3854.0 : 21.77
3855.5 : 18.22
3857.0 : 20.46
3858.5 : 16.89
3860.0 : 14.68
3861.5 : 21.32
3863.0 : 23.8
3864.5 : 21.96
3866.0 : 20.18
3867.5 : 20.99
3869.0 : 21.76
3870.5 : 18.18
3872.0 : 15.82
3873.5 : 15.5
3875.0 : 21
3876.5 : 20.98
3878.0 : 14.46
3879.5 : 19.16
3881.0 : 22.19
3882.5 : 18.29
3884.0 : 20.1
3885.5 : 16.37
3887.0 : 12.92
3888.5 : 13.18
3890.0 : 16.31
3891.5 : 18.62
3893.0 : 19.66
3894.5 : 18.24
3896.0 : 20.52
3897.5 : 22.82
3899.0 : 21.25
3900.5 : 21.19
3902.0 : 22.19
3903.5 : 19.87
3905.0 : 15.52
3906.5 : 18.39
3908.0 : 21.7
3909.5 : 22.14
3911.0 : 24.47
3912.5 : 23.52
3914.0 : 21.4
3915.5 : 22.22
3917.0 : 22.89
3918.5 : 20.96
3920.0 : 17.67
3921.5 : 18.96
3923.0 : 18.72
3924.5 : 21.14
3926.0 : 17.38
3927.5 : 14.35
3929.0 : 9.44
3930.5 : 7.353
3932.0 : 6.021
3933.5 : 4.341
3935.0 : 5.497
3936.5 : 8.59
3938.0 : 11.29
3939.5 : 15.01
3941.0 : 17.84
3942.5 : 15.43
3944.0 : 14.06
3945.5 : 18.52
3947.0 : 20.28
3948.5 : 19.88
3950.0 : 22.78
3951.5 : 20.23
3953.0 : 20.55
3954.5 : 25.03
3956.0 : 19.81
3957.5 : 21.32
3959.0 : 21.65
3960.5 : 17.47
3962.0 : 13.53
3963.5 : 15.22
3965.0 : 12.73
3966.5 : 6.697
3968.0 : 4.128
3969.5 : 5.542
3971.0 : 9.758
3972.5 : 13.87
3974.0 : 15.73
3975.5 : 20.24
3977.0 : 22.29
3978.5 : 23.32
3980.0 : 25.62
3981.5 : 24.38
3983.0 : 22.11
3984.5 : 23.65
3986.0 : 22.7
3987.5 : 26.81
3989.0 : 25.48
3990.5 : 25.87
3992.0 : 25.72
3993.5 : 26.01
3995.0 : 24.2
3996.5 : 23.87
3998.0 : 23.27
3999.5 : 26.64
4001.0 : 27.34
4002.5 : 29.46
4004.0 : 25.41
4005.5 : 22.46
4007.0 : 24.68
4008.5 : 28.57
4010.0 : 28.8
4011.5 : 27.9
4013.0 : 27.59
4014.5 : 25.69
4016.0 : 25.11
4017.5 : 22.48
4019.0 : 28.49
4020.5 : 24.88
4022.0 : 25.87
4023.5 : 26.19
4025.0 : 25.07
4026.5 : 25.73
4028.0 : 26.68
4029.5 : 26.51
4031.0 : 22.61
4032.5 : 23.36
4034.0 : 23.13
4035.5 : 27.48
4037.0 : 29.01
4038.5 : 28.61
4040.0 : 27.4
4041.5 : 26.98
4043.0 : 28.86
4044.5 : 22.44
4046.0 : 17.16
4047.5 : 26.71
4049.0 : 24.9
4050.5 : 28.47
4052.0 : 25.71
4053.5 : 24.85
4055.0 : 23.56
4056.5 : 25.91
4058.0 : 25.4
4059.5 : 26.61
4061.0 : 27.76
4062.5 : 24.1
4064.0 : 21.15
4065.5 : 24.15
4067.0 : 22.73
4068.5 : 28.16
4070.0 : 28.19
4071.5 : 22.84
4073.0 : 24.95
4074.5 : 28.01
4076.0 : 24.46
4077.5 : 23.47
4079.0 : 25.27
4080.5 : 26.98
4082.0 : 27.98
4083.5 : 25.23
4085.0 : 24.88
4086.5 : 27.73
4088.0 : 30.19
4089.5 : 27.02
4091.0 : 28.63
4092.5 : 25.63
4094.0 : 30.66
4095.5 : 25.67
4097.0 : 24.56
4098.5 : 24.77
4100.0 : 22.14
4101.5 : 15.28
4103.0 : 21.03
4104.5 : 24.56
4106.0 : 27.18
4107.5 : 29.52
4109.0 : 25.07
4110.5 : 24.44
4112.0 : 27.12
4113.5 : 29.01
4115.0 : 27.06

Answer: 1.54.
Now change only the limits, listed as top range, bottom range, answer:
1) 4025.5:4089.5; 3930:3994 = 1.55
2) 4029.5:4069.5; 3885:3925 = 1.38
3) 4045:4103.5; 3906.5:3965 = 1.56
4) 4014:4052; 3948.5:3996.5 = 1.35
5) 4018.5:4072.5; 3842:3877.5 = 1.38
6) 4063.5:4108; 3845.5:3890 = 1.47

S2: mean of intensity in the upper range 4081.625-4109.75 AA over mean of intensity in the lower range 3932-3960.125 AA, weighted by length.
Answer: 1.55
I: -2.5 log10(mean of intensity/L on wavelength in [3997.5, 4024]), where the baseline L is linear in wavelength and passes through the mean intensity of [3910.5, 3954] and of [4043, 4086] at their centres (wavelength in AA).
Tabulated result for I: -0.21 mag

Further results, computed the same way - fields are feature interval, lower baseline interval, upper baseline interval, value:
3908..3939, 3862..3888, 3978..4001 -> 0.31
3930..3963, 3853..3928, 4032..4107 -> 0.33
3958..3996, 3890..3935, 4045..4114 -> 0.11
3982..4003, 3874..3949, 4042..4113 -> -0.18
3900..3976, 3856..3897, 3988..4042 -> 0.30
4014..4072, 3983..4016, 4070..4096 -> 0.03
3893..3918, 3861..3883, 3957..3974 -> -0.22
